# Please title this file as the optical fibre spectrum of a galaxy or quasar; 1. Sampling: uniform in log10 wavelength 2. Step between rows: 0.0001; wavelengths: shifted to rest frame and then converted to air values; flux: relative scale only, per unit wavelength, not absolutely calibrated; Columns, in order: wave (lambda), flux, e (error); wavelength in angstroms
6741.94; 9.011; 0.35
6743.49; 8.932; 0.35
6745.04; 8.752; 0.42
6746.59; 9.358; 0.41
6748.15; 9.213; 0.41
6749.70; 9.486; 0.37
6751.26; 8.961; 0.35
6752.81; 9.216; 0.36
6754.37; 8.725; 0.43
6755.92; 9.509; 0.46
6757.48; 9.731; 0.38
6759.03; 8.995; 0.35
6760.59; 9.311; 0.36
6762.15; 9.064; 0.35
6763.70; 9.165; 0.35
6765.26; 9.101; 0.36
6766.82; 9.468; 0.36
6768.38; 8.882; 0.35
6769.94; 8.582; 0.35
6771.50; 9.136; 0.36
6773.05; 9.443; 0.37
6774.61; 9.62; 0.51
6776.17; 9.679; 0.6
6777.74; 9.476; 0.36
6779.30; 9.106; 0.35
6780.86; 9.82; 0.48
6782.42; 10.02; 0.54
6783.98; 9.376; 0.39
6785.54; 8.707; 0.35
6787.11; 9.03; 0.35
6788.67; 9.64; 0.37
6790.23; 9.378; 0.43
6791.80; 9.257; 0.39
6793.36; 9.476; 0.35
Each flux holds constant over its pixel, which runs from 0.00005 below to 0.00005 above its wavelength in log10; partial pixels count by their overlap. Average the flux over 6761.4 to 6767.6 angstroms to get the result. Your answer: 9.2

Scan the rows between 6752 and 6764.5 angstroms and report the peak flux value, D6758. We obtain 9.731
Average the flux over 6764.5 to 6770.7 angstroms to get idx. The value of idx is 9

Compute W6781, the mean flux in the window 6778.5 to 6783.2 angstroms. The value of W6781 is 9.66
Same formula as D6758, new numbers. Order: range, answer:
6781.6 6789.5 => 10.02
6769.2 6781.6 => 9.82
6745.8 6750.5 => 9.486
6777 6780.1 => 9.476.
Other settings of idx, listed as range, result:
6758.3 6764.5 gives 9.13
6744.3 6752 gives 9.15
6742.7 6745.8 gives 8.86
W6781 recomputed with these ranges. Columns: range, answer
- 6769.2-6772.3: 8.89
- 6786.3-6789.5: 9.33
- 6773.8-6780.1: 9.46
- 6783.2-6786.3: 9.05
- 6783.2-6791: 9.23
